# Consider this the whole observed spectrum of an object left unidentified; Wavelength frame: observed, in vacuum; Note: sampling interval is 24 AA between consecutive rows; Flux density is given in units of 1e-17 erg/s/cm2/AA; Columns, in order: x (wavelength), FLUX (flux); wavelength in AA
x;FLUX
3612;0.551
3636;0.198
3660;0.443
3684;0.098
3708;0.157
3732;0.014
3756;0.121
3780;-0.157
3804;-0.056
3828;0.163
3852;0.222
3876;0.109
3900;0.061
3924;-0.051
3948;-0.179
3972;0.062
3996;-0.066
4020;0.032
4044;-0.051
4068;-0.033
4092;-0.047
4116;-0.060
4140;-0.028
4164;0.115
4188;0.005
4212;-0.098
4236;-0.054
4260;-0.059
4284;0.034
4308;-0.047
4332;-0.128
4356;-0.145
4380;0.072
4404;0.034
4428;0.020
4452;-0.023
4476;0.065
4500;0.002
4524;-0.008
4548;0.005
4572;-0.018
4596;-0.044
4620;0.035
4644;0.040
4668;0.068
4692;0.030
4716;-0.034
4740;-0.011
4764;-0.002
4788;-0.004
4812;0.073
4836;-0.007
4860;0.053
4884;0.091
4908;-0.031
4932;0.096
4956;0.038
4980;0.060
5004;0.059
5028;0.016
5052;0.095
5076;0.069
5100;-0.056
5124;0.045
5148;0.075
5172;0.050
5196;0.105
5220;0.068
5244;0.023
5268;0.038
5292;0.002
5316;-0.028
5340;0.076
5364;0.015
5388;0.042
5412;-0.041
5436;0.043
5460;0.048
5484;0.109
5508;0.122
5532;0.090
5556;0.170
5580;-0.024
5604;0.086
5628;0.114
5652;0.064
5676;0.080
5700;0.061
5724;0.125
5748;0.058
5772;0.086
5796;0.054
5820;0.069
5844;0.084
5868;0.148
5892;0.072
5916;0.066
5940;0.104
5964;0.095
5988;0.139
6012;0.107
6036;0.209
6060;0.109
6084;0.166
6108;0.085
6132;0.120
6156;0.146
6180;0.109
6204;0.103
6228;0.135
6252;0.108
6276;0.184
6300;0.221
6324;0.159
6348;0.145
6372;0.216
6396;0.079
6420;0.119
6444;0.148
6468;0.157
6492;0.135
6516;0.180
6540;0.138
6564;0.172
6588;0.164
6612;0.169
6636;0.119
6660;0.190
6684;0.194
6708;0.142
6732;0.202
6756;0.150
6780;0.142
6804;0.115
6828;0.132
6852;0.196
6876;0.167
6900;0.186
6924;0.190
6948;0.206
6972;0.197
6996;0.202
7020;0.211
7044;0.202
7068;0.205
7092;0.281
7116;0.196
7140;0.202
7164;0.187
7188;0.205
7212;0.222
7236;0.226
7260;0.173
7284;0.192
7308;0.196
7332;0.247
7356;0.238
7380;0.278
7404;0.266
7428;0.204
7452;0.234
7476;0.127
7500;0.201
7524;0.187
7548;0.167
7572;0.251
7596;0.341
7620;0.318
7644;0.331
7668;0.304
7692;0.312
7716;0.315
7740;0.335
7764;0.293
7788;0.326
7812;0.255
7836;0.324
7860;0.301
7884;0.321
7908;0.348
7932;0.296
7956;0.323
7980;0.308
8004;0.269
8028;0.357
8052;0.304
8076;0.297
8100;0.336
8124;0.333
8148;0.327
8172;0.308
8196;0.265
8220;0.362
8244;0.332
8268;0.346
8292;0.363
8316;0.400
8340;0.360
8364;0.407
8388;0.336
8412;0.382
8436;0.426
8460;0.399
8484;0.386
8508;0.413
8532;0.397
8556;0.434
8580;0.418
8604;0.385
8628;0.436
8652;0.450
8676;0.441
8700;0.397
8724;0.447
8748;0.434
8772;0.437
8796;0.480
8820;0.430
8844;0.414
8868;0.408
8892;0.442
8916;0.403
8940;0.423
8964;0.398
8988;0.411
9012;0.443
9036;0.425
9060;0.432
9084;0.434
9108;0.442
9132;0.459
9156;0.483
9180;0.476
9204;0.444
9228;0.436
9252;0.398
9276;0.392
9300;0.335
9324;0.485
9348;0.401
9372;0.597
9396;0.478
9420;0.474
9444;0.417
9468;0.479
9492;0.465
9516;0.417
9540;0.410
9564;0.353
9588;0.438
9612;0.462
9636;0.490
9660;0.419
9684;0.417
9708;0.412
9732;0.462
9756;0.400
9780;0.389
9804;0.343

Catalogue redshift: 0.902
